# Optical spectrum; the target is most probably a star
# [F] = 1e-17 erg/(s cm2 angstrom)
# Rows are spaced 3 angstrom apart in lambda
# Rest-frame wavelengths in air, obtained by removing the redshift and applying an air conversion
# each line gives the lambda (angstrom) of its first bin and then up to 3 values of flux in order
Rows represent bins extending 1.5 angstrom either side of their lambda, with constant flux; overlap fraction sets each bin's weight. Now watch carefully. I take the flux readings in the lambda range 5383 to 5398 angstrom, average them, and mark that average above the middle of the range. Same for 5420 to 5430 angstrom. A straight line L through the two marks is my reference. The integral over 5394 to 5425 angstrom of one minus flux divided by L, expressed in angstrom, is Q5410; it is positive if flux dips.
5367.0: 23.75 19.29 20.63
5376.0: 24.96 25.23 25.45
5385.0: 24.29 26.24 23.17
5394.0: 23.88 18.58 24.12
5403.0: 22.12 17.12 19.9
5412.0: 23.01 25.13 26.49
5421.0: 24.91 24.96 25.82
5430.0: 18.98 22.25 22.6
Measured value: 1.7 angstrom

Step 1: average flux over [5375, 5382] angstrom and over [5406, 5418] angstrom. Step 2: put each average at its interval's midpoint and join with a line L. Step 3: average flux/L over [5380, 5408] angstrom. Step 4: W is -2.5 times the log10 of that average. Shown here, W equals 0.06 mag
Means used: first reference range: 25.2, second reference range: 22.5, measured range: 22.8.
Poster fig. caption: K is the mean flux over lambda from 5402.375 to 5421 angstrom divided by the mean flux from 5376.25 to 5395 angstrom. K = 0.91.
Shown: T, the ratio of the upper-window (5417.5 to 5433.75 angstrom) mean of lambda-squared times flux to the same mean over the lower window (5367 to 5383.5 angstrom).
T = 1.05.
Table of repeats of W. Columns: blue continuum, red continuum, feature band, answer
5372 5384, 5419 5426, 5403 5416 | 0.17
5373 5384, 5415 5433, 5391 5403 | 0.10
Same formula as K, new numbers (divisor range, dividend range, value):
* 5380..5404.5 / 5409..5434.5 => 1.01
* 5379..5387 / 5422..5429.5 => 0.98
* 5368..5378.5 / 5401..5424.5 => 1.04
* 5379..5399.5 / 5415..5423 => 1.08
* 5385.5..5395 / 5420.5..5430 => 0.99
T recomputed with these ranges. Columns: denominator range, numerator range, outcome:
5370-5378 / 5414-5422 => 1.17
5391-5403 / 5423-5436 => 1.04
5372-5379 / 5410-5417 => 1.03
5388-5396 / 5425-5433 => 0.96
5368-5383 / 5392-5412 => 0.93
